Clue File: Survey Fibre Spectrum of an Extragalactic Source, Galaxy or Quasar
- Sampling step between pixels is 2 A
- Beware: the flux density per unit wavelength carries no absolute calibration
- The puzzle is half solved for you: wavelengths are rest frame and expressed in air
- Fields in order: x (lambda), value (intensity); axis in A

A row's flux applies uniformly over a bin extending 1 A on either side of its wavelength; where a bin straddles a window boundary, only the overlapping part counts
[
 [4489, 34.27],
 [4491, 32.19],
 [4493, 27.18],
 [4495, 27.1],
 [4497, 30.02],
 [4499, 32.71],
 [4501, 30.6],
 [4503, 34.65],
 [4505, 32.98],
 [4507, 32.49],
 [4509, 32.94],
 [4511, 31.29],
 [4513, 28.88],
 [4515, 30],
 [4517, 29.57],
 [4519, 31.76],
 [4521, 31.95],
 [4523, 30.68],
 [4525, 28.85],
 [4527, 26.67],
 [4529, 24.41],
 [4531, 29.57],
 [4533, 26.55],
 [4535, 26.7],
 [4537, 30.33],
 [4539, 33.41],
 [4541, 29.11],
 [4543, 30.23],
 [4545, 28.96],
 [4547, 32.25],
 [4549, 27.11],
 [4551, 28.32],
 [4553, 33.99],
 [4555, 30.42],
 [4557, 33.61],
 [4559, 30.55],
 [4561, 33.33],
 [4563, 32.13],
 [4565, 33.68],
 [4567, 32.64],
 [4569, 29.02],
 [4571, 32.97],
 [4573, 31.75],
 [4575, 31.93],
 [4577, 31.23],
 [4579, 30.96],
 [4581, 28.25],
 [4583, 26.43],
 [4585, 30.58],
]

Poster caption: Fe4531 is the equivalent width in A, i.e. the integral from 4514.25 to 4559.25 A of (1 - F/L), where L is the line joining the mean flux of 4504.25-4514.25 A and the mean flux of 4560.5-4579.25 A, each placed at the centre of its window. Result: 2.9 A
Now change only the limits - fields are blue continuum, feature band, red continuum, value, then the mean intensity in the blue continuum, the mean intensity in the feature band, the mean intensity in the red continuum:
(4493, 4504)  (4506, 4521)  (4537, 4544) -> -0.2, 30.7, 31.1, 30.8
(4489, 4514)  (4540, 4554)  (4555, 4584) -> 0.6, 31.2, 30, 31.3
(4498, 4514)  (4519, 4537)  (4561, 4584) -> 1.8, 32.1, 28.5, 31.1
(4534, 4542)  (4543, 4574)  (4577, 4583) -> -1.8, 29.9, 31.3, 29.3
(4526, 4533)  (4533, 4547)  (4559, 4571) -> -0.7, 26.8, 29.7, 32.1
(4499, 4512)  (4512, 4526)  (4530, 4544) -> 0.4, 32.5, 30.2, 29.4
